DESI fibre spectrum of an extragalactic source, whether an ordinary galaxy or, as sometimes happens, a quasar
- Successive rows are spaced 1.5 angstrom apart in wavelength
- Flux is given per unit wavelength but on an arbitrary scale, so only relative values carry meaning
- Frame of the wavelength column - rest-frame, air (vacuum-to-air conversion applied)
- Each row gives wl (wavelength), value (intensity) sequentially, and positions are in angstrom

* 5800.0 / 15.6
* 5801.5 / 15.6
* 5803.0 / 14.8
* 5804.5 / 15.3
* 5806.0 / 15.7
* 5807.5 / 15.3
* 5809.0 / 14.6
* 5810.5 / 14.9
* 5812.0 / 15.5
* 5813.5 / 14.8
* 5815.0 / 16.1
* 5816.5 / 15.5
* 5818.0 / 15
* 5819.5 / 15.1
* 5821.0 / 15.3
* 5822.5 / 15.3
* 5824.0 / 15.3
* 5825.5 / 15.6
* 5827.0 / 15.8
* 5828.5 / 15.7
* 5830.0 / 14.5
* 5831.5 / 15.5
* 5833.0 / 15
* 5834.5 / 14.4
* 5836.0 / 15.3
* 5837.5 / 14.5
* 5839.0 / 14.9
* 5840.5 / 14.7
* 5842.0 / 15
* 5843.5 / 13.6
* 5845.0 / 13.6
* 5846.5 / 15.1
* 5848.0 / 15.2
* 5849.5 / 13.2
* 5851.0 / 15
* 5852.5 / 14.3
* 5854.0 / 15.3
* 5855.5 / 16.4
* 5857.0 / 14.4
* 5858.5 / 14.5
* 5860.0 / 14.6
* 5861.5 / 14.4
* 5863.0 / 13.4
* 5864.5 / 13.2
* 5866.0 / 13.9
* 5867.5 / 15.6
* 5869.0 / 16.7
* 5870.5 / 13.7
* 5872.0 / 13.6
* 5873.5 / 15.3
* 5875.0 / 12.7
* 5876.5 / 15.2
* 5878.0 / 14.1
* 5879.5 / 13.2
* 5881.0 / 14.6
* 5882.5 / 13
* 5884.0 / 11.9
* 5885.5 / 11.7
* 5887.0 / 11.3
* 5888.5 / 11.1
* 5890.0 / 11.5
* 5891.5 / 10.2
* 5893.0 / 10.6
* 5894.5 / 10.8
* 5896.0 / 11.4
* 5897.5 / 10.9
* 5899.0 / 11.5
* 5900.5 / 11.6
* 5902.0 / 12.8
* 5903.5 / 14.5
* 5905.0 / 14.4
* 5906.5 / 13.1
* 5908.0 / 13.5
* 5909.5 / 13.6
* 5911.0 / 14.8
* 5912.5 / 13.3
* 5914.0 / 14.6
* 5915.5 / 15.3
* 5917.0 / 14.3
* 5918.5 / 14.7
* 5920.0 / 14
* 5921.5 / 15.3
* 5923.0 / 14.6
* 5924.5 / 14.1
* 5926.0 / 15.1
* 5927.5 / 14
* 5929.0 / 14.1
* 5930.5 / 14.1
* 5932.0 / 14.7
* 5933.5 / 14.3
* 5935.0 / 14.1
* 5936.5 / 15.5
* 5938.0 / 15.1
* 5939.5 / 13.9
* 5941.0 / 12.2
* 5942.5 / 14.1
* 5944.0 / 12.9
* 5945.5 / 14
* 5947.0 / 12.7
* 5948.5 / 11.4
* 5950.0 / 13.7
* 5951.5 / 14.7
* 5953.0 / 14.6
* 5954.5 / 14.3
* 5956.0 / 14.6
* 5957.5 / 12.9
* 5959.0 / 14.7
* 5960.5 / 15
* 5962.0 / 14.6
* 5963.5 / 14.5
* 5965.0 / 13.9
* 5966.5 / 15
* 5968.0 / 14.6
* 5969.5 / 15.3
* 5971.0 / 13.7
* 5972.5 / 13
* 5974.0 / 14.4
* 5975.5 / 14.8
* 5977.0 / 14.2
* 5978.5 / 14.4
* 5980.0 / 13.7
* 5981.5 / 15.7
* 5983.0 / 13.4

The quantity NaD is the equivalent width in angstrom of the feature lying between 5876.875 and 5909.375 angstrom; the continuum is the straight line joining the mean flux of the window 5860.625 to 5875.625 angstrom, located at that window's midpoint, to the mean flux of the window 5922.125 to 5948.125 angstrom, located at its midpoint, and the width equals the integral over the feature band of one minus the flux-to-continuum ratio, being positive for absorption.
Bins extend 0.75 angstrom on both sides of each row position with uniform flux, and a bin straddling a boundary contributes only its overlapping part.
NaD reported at 4.25 angstrom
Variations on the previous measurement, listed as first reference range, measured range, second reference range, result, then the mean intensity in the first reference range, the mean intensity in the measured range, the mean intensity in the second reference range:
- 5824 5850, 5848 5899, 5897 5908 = 1.25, 14.8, 13.4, 12.8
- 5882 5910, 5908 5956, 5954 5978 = -3.35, 12.1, 14.1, 14.3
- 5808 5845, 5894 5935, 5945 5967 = 1.84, 15.1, 13.7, 14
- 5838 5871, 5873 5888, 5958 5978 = 1.36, 14.6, 13.2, 14.4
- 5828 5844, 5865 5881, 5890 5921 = -0.63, 14.8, 14.4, 13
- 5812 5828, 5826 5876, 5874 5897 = -2.76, 15.4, 14.6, 12.2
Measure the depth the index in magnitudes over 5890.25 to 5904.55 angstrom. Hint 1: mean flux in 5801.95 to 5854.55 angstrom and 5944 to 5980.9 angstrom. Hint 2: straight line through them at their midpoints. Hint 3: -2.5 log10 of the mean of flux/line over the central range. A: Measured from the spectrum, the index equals 0.24 mag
